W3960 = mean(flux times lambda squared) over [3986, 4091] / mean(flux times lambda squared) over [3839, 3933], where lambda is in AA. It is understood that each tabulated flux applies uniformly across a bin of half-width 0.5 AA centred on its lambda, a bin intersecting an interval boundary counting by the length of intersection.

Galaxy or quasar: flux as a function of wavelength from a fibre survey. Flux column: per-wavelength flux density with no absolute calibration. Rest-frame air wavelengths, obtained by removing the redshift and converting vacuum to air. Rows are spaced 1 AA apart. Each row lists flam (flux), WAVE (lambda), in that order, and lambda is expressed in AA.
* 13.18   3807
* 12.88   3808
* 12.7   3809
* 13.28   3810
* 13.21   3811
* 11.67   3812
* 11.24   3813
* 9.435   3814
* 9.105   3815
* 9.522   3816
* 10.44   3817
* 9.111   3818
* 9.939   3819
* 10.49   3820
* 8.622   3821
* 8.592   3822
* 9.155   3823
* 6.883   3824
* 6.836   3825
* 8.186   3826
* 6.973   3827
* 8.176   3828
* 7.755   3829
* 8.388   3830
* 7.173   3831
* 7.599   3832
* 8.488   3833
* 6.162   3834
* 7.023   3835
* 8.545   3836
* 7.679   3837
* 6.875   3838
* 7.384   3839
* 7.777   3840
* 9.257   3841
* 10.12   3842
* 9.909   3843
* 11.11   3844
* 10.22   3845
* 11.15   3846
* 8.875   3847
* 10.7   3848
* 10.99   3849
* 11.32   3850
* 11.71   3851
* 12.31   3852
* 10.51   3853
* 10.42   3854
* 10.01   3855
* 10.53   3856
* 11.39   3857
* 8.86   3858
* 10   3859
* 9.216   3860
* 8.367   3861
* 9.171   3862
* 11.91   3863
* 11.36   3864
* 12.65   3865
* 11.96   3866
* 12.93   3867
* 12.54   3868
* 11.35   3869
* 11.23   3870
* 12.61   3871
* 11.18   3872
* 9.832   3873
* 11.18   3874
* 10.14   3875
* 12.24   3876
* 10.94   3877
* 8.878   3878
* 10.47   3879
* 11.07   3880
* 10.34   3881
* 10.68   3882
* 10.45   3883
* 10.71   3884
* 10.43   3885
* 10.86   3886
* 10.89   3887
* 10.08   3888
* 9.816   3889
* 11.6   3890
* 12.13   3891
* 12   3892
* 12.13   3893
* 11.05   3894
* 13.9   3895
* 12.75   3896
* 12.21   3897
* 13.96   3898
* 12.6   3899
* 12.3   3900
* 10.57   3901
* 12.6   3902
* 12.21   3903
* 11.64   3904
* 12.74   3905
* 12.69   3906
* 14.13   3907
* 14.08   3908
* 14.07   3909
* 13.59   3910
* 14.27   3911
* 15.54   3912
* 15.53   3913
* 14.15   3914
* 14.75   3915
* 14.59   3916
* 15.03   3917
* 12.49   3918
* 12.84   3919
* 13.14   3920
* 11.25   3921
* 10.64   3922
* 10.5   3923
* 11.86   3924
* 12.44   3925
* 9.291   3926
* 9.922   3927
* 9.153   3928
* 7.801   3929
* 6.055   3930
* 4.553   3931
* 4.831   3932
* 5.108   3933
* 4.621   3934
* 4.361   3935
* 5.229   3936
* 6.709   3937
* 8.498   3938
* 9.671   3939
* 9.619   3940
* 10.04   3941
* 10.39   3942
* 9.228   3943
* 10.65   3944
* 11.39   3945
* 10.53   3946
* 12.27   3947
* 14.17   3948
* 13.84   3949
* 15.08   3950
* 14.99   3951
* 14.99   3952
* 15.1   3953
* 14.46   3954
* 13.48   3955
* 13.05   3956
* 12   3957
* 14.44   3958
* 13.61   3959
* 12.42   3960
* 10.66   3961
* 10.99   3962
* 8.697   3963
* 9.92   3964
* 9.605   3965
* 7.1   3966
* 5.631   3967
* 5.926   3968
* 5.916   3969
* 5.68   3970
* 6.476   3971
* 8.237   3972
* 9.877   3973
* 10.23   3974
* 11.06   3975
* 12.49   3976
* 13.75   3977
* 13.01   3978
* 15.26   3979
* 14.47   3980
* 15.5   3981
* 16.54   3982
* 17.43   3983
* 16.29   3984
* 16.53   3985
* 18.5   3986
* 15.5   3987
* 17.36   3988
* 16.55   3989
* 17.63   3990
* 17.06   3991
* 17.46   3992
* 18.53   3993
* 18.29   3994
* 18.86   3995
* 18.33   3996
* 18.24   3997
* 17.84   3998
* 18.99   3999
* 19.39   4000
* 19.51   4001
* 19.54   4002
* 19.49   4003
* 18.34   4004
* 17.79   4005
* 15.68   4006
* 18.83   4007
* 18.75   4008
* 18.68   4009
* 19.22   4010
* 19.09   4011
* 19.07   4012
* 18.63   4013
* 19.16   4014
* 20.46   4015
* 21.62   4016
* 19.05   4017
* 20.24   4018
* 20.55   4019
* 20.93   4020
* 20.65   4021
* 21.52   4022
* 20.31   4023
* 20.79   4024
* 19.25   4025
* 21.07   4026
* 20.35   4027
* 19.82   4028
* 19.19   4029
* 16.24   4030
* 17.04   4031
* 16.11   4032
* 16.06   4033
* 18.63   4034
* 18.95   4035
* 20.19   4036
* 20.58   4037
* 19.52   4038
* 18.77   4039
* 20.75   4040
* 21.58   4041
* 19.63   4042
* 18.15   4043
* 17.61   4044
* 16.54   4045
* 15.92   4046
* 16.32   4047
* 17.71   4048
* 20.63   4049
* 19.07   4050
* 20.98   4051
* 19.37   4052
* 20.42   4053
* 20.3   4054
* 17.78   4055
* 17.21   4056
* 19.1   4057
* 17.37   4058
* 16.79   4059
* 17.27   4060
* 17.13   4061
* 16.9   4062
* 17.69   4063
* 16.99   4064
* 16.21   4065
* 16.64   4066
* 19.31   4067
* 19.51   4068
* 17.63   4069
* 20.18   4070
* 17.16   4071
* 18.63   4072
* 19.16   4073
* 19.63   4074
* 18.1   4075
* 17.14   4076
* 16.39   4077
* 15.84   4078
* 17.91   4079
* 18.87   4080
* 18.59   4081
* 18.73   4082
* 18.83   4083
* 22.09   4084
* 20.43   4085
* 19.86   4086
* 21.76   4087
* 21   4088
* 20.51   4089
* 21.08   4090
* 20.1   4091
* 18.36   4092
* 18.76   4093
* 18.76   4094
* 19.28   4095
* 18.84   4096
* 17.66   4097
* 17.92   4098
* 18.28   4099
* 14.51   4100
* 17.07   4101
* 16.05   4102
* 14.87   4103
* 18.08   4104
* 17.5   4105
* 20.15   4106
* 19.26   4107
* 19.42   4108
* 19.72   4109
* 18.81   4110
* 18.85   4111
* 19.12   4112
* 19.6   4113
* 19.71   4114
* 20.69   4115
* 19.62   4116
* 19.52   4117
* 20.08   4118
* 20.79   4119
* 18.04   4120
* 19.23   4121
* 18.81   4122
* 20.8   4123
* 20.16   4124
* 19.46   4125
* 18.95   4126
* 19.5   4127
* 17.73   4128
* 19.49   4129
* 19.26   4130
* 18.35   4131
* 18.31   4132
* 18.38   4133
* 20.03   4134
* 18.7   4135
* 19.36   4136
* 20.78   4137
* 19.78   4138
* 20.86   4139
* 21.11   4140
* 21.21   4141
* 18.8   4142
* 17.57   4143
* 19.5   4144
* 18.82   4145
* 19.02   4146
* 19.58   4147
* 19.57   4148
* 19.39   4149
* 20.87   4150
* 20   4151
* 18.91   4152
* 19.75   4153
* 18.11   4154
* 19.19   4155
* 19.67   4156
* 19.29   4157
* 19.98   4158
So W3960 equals 1.81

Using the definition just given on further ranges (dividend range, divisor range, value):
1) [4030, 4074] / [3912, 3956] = 1.79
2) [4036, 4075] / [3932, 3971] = 1.92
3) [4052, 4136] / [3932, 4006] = 1.53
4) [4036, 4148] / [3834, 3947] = 1.95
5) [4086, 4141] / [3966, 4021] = 1.26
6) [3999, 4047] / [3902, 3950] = 1.83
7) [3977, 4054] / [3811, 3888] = 2.03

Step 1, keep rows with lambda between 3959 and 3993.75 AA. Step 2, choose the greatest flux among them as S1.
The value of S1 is 18.53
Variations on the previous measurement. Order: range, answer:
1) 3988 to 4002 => 19.54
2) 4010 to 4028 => 21.62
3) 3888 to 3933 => 15.54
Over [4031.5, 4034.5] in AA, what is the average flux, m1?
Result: 16.9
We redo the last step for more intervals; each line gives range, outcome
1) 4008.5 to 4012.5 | 19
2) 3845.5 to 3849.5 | 10.4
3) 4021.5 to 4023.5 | 20.9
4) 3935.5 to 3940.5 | 7.95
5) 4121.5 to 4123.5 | 19.8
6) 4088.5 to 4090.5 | 20.8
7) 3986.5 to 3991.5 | 16.8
